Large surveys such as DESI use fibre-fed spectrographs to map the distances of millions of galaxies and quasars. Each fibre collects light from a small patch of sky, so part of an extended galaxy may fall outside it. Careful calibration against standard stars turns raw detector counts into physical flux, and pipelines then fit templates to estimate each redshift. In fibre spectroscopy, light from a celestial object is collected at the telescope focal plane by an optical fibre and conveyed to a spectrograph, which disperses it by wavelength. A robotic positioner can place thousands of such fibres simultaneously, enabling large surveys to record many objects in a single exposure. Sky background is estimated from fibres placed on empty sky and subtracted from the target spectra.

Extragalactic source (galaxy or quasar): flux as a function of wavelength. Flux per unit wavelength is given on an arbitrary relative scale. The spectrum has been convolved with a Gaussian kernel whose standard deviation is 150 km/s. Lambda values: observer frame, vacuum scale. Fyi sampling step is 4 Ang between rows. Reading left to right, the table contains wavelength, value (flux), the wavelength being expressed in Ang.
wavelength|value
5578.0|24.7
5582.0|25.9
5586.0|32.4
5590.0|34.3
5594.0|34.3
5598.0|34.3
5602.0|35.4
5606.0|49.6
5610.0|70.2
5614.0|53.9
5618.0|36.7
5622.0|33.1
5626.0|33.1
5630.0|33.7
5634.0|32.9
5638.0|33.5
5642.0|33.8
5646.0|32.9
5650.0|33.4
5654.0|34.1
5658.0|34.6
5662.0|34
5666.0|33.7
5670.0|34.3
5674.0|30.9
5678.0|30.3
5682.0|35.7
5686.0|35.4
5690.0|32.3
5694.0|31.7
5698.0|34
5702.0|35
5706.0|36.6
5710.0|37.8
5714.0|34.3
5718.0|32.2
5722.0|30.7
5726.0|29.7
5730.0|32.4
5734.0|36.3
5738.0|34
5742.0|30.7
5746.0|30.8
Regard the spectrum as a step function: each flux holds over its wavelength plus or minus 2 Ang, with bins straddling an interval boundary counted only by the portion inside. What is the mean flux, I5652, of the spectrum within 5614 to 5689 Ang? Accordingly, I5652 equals 34.2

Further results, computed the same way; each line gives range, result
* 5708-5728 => 32.9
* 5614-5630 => 36.7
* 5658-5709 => 33.8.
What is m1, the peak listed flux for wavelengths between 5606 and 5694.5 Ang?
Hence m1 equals 70.2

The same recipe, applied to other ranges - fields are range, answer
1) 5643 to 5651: 33.4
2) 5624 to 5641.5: 33.7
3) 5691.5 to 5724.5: 37.8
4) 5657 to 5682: 35.7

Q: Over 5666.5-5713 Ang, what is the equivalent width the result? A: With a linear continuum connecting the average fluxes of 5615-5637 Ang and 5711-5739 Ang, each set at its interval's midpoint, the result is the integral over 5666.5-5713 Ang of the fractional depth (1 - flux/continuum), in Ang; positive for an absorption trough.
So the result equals -0.6 Ang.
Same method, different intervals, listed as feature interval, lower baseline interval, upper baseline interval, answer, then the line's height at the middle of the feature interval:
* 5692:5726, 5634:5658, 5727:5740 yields 0.01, 33.8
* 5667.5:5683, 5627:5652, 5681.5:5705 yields 0.53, 33.8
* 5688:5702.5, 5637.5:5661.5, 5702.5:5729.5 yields 0.24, 33.6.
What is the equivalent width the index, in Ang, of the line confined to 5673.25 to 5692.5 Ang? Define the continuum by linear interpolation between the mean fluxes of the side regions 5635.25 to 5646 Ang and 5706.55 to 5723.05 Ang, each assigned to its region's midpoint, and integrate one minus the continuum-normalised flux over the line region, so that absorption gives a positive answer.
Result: 0.5 Ang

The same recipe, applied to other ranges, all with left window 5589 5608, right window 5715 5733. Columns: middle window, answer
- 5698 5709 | -1.00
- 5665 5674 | 0.26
